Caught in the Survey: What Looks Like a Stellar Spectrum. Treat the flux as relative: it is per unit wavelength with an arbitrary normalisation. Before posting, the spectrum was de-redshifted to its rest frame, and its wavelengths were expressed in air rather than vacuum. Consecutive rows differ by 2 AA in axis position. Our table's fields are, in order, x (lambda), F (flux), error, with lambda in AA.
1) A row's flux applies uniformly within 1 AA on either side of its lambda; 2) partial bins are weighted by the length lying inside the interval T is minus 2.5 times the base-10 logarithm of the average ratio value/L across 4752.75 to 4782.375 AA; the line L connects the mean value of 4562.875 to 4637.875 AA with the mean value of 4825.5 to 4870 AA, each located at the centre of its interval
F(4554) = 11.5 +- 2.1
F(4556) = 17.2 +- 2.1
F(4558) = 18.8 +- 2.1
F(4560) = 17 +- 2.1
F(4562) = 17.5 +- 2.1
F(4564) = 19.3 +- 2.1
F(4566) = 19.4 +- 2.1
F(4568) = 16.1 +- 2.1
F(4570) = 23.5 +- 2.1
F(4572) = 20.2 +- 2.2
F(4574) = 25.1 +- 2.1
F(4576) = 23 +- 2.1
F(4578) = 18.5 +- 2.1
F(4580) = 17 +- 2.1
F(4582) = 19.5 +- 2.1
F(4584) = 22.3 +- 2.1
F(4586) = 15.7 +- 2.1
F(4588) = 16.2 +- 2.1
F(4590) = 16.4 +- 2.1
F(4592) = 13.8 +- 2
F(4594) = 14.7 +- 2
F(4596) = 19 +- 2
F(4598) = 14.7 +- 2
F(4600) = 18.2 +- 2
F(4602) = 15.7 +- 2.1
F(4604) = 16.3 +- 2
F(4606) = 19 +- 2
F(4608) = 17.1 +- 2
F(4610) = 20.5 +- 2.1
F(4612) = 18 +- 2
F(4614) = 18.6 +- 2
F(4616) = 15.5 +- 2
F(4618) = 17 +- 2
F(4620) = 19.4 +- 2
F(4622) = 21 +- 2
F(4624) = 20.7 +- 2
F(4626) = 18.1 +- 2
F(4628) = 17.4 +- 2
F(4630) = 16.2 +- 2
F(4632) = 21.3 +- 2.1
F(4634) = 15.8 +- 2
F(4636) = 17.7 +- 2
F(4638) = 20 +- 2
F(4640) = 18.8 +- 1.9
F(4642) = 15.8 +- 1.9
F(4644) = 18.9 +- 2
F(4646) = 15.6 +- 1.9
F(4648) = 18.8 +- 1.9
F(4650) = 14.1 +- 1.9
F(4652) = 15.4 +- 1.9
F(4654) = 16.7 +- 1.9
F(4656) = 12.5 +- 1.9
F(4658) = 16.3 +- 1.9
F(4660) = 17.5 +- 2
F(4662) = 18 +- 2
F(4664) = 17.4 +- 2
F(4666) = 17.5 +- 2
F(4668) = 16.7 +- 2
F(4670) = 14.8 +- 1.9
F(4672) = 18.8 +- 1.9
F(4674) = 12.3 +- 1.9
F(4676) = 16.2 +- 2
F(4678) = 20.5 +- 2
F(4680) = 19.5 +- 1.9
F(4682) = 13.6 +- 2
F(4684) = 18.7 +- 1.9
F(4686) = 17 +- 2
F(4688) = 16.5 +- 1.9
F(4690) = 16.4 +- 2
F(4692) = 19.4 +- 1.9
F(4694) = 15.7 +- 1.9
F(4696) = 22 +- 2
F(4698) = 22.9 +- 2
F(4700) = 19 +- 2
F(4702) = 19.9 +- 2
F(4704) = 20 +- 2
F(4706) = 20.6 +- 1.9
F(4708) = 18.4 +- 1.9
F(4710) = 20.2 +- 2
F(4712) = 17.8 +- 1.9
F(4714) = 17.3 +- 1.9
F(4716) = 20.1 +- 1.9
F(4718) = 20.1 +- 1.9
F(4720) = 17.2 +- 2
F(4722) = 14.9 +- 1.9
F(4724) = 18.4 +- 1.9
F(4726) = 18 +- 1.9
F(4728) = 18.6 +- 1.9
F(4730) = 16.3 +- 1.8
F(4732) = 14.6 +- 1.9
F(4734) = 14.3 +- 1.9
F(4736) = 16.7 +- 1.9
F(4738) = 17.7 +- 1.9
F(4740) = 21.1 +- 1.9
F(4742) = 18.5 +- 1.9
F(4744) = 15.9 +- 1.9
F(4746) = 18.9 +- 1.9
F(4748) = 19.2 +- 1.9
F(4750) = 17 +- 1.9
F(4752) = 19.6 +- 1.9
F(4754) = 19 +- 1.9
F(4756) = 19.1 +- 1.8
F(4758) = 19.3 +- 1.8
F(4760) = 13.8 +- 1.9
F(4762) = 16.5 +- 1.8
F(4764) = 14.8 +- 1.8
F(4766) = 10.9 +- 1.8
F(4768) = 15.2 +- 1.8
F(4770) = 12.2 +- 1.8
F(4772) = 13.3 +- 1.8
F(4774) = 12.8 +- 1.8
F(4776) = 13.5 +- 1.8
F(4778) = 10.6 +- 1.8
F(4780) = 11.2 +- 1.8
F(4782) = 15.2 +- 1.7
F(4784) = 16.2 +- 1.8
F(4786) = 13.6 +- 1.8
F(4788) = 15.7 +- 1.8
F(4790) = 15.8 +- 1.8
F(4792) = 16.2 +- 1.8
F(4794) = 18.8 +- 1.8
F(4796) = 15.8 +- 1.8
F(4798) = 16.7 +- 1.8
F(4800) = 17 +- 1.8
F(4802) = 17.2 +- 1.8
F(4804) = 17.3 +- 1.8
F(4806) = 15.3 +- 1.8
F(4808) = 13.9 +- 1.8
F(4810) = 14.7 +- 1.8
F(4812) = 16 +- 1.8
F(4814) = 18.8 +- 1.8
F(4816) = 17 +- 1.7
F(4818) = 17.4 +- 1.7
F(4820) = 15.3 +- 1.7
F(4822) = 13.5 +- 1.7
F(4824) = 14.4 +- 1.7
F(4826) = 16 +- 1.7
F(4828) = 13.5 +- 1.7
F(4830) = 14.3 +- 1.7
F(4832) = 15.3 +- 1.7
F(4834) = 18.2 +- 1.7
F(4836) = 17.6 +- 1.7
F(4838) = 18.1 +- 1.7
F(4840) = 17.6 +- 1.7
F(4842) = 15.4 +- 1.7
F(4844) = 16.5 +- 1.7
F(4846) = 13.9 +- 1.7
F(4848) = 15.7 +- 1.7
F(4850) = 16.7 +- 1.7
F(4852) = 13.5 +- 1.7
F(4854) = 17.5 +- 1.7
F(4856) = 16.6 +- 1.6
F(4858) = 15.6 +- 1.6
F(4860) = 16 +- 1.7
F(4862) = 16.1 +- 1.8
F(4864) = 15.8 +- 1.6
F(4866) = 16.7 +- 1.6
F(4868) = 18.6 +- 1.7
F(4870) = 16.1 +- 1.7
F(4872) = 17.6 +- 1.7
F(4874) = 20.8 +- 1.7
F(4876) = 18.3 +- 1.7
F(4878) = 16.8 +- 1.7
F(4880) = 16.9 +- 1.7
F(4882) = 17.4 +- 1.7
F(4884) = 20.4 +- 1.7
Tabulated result 0.16 mag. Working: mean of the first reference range 18.3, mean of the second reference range 16.1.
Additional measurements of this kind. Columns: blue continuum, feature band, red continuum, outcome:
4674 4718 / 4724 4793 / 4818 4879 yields 0.11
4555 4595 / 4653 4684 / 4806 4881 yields 0.07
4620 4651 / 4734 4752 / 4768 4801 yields -0.15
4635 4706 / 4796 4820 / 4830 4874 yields 0.02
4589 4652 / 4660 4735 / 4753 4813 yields -0.09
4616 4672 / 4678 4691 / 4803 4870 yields -0.01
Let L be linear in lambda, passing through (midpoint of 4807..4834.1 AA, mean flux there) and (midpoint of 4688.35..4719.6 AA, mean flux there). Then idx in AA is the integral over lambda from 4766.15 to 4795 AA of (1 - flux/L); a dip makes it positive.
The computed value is 4.4 AA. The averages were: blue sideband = 19.2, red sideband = 15.5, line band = 14.2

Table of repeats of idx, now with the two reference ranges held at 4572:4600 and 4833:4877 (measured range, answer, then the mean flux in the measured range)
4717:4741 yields 0.17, 17.3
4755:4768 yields 1.19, 15.7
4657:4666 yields 0.25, 17.3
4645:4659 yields 1.75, 15.6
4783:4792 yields 0.90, 15.4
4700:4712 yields -1.37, 19.6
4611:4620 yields 0.27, 17.5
